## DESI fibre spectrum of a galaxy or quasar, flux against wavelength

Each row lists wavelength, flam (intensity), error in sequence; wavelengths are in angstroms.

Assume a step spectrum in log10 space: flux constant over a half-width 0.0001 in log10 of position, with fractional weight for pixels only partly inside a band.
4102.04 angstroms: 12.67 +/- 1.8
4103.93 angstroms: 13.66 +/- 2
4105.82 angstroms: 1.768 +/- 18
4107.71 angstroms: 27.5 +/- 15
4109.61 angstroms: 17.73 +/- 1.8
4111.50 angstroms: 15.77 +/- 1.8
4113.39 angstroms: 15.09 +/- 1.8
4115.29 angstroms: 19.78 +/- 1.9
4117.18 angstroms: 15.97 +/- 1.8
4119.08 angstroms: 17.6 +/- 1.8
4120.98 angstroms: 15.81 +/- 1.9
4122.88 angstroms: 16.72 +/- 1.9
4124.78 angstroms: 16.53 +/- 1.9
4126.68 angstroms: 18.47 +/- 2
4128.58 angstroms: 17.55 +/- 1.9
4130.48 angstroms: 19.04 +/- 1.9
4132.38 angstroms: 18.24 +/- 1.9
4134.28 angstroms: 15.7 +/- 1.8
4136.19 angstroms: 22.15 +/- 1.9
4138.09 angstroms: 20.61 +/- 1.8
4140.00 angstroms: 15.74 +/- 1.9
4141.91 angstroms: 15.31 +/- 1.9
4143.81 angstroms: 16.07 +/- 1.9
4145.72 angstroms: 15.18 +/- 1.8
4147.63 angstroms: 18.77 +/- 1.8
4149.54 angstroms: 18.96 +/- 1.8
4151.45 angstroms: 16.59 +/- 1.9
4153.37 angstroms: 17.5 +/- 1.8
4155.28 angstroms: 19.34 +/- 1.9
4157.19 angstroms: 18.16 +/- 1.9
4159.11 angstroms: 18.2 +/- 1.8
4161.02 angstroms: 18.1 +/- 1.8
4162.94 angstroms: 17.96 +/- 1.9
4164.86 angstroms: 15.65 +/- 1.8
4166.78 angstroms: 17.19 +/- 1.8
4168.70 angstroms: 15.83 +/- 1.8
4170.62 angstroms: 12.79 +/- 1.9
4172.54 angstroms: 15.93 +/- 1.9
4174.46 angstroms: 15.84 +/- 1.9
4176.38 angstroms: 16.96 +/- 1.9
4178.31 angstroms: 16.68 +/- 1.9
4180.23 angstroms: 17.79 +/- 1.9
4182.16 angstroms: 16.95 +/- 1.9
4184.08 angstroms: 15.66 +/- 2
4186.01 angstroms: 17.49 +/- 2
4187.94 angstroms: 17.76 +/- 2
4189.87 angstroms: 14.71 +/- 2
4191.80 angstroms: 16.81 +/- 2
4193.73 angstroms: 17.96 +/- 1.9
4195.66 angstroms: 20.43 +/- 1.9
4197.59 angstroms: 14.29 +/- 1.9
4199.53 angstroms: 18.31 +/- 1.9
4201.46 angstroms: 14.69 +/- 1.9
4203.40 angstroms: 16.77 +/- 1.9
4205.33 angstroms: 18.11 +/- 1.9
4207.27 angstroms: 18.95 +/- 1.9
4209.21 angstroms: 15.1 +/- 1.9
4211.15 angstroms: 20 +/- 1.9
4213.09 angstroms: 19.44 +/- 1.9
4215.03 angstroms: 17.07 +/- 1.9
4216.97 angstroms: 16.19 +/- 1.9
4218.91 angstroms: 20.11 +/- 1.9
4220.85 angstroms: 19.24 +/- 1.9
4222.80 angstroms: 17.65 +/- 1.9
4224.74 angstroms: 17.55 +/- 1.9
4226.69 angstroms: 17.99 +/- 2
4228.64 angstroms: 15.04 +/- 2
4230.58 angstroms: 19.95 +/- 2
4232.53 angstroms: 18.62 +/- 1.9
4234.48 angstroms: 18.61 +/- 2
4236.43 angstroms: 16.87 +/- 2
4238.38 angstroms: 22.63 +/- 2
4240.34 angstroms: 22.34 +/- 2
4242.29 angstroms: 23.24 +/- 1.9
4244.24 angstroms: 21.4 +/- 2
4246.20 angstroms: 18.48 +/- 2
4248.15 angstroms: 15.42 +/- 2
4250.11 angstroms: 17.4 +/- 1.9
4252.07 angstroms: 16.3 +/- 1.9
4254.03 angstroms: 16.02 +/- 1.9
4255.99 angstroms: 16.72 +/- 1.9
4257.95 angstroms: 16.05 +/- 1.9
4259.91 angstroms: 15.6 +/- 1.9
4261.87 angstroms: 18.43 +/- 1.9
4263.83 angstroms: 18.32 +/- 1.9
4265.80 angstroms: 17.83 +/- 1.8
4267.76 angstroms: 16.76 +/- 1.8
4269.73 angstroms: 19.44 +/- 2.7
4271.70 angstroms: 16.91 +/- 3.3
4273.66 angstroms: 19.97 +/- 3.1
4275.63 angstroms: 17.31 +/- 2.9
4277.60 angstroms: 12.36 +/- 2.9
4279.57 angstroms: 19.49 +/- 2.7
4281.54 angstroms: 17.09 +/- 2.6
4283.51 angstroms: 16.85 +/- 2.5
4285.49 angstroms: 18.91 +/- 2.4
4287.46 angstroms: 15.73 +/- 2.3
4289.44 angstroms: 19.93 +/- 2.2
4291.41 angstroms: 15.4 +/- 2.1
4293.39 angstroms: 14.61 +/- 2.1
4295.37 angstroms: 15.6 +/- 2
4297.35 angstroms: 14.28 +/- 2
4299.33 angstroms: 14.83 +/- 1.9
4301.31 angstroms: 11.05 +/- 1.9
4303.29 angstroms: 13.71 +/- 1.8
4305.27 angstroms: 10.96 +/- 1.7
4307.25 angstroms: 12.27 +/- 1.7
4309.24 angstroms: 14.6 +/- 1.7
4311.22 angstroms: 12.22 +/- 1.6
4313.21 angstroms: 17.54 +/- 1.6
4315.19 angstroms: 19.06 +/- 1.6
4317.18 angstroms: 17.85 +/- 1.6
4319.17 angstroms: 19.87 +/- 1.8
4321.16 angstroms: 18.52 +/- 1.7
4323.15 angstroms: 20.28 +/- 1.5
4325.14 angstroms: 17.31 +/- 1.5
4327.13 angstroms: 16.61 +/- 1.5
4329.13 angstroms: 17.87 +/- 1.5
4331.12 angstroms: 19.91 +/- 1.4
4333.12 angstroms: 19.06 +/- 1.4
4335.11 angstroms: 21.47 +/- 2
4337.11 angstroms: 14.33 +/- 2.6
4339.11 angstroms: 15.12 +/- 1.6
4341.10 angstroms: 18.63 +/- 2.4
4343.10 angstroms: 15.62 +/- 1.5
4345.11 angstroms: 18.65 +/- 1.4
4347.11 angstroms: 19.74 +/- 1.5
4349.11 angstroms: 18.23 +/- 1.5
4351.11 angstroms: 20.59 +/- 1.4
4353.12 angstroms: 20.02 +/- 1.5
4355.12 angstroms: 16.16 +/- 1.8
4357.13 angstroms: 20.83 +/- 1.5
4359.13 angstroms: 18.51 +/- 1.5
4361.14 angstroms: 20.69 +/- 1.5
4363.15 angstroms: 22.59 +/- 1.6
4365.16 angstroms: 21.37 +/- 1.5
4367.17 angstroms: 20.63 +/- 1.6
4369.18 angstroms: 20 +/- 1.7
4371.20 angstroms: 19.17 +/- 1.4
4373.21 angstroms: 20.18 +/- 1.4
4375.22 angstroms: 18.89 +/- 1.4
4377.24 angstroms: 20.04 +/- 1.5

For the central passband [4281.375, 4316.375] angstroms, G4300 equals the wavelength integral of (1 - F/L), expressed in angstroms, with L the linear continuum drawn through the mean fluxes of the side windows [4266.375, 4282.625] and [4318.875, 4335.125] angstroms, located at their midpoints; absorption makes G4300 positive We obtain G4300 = 5.5 angstroms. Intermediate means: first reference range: 17.4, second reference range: 18.8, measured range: 15.2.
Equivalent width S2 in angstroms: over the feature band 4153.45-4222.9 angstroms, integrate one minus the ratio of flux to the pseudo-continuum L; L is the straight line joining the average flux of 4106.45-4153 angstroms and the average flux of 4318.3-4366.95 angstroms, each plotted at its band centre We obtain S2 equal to 3.0 angstroms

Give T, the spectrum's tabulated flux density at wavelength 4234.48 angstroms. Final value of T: 18.61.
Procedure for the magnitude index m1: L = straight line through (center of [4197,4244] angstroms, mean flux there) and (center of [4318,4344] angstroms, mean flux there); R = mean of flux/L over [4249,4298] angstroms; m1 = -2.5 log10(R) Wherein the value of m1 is 0.08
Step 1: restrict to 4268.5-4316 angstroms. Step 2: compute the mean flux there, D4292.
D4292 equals 15.8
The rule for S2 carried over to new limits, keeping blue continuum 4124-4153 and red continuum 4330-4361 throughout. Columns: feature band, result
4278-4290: 0.40 angstroms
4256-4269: 0.72 angstroms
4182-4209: 1.34 angstroms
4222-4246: -1.66 angstroms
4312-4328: 0.09 angstroms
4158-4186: 1.93 angstroms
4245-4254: 0.60 angstroms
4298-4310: 3.56 angstroms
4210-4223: -0.39 angstroms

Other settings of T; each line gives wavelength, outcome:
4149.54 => 18.96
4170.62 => 12.79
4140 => 15.74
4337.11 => 14.33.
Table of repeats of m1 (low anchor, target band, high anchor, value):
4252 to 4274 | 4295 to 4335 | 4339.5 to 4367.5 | 0.14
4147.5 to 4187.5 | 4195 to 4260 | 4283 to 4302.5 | -0.11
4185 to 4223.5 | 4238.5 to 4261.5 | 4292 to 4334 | -0.08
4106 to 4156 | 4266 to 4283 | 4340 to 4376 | 0.08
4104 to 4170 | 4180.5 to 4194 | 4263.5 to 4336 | 0.02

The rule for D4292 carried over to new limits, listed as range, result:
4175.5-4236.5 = 17.5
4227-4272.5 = 18.2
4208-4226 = 18.1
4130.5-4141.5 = 18.4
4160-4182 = 16.5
